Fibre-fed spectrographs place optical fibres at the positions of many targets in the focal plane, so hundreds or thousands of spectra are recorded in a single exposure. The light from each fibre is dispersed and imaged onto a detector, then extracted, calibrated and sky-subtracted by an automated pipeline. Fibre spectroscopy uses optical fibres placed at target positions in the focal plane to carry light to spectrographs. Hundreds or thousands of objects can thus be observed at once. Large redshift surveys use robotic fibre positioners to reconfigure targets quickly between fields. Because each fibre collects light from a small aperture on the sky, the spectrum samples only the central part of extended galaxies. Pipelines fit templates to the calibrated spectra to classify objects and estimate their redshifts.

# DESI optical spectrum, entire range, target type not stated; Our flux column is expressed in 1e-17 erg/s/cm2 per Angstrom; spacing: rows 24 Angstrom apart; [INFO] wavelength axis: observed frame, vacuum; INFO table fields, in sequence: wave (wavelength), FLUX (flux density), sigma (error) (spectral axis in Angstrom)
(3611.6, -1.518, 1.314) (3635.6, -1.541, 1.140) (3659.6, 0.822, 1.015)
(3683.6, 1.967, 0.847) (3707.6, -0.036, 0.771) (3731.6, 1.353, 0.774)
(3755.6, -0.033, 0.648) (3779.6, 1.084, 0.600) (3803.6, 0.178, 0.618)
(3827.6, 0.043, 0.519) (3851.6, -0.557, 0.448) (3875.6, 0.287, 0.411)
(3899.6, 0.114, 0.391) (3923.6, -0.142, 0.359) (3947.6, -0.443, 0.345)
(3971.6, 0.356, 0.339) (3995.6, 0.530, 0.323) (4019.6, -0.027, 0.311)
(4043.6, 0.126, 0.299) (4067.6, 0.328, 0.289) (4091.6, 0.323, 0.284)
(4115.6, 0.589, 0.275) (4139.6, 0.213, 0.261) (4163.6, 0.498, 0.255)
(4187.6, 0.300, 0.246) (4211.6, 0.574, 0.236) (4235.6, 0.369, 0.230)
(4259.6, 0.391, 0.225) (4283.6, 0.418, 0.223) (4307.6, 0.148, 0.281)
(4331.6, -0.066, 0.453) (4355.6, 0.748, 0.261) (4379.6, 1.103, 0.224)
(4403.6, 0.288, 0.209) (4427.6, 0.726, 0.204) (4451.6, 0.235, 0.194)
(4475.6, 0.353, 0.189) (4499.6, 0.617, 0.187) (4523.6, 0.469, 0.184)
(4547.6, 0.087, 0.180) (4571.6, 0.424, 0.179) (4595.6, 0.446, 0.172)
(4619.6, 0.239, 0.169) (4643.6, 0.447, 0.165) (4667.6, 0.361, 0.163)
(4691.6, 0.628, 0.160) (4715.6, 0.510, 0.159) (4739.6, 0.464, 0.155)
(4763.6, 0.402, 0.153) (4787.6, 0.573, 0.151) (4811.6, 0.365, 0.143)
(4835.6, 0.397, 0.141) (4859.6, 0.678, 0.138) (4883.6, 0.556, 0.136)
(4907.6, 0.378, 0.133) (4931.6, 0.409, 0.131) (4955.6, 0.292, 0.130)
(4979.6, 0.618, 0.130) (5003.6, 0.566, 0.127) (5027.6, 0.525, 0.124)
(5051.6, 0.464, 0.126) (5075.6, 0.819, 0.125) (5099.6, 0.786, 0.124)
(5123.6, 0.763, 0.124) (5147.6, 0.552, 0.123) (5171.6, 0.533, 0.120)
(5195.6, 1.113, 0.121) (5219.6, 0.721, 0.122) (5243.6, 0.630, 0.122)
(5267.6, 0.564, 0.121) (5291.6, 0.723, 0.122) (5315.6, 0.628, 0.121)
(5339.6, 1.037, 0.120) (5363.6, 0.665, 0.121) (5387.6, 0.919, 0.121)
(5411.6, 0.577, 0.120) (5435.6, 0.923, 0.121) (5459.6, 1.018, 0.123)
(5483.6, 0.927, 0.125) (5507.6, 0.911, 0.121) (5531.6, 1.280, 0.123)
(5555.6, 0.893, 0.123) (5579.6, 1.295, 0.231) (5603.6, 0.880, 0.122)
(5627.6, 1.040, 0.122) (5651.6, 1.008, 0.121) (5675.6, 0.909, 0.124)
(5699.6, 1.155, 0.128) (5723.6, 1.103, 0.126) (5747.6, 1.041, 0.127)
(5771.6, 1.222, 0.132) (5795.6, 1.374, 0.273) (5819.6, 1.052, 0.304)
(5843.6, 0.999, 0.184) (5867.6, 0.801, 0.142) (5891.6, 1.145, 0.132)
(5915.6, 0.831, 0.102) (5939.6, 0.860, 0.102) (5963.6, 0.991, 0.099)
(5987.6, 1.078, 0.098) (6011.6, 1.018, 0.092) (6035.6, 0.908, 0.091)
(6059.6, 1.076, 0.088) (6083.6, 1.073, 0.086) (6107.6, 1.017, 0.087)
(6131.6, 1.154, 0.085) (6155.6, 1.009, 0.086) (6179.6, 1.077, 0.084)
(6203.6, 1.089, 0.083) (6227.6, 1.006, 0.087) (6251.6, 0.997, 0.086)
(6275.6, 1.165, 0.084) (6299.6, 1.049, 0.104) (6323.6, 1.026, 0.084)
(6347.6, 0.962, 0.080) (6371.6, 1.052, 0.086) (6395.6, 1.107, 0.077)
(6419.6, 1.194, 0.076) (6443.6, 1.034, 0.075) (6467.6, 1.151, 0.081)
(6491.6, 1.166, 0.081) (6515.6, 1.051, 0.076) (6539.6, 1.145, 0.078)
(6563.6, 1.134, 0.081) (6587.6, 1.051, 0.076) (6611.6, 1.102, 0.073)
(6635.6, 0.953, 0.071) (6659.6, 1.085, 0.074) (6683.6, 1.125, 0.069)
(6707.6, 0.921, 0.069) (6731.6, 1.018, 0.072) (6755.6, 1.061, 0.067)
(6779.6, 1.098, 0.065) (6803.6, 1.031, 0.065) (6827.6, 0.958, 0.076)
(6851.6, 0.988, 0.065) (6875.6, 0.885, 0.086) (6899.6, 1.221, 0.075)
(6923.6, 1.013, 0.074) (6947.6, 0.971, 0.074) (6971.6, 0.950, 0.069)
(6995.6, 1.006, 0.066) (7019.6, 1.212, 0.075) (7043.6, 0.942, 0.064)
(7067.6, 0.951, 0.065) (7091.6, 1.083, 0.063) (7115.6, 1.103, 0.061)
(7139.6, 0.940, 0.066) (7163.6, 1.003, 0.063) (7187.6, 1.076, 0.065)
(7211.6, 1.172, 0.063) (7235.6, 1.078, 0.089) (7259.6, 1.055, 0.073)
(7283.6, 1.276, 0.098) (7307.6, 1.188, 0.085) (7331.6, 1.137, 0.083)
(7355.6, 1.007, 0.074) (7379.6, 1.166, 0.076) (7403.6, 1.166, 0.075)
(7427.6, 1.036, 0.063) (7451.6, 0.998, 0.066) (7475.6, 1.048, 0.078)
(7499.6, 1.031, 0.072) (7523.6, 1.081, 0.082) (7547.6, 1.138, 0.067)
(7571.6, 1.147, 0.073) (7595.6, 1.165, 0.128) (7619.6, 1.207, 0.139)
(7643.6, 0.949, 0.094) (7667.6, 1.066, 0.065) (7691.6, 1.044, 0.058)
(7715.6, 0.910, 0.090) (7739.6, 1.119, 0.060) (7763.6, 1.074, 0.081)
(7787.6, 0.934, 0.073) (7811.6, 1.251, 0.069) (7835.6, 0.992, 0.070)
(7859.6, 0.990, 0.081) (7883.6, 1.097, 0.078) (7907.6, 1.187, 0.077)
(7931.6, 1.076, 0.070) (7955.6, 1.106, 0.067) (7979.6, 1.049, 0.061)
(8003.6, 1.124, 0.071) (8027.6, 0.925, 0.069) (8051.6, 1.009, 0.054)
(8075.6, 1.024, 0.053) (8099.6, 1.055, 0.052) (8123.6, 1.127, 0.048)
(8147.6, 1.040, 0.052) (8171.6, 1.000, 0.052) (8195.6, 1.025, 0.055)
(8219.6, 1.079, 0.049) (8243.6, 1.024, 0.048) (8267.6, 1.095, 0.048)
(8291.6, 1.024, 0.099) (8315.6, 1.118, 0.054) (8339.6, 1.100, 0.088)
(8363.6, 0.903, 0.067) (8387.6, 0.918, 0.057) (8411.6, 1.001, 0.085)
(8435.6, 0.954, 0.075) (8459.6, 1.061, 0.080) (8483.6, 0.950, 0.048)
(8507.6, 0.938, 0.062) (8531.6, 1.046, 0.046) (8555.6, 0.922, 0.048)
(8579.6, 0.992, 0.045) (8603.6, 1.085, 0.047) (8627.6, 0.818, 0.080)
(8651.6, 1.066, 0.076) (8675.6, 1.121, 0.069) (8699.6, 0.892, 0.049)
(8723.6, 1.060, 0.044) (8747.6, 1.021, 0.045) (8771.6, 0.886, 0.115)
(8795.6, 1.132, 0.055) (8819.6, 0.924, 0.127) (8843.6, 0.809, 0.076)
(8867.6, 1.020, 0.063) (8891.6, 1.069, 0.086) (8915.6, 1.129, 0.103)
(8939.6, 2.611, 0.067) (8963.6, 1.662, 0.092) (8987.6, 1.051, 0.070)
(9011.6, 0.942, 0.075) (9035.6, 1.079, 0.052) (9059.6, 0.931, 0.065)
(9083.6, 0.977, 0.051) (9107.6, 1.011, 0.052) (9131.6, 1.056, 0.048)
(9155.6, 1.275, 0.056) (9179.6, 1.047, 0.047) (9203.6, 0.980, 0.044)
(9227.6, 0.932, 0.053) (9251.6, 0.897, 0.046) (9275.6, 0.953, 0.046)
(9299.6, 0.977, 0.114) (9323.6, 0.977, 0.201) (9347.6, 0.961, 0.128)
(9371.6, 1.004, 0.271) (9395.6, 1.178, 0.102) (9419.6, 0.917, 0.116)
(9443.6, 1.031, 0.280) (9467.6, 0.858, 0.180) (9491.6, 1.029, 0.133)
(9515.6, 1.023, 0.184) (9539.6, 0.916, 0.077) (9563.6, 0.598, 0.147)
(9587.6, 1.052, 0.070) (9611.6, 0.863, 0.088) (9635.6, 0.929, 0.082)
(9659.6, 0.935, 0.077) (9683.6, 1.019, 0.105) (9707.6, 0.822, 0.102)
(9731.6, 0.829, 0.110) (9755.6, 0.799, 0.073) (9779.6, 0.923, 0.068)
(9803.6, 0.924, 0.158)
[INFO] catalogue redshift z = 0.362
